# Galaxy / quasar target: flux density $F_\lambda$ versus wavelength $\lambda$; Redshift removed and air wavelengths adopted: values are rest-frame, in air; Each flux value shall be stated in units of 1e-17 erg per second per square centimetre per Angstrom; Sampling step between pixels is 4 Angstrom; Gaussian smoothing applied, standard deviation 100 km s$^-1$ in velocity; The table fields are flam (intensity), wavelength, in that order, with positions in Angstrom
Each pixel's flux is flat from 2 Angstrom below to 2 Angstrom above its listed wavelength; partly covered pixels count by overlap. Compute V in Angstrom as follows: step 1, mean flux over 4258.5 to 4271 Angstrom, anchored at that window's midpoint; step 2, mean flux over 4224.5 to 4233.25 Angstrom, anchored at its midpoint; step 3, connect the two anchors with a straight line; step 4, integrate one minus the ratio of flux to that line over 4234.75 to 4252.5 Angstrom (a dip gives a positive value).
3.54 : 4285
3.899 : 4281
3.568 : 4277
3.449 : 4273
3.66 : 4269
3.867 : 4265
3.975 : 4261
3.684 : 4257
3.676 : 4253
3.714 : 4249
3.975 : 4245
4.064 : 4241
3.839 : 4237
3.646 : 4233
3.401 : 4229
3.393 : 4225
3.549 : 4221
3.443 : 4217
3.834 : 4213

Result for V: -1.3 Angstrom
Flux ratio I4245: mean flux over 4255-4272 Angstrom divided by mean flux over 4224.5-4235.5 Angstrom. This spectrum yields 1.08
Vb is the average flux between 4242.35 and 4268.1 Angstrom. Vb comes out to 3.81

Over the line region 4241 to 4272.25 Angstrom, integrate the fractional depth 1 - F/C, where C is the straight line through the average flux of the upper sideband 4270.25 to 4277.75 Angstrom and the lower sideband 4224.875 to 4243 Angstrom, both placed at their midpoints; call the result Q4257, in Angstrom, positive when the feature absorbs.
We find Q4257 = -1.76 Angstrom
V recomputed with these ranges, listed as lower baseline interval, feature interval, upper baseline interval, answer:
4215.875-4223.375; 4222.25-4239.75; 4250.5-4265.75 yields 0.0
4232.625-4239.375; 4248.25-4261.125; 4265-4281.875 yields -0.1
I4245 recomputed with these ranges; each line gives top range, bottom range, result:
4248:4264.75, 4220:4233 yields 1.09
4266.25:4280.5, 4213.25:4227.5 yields 1.03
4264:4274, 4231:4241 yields 0.96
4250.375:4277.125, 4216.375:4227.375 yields 1.07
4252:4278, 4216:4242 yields 1.03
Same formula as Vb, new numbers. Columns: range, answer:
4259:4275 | 3.74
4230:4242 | 3.79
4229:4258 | 3.78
